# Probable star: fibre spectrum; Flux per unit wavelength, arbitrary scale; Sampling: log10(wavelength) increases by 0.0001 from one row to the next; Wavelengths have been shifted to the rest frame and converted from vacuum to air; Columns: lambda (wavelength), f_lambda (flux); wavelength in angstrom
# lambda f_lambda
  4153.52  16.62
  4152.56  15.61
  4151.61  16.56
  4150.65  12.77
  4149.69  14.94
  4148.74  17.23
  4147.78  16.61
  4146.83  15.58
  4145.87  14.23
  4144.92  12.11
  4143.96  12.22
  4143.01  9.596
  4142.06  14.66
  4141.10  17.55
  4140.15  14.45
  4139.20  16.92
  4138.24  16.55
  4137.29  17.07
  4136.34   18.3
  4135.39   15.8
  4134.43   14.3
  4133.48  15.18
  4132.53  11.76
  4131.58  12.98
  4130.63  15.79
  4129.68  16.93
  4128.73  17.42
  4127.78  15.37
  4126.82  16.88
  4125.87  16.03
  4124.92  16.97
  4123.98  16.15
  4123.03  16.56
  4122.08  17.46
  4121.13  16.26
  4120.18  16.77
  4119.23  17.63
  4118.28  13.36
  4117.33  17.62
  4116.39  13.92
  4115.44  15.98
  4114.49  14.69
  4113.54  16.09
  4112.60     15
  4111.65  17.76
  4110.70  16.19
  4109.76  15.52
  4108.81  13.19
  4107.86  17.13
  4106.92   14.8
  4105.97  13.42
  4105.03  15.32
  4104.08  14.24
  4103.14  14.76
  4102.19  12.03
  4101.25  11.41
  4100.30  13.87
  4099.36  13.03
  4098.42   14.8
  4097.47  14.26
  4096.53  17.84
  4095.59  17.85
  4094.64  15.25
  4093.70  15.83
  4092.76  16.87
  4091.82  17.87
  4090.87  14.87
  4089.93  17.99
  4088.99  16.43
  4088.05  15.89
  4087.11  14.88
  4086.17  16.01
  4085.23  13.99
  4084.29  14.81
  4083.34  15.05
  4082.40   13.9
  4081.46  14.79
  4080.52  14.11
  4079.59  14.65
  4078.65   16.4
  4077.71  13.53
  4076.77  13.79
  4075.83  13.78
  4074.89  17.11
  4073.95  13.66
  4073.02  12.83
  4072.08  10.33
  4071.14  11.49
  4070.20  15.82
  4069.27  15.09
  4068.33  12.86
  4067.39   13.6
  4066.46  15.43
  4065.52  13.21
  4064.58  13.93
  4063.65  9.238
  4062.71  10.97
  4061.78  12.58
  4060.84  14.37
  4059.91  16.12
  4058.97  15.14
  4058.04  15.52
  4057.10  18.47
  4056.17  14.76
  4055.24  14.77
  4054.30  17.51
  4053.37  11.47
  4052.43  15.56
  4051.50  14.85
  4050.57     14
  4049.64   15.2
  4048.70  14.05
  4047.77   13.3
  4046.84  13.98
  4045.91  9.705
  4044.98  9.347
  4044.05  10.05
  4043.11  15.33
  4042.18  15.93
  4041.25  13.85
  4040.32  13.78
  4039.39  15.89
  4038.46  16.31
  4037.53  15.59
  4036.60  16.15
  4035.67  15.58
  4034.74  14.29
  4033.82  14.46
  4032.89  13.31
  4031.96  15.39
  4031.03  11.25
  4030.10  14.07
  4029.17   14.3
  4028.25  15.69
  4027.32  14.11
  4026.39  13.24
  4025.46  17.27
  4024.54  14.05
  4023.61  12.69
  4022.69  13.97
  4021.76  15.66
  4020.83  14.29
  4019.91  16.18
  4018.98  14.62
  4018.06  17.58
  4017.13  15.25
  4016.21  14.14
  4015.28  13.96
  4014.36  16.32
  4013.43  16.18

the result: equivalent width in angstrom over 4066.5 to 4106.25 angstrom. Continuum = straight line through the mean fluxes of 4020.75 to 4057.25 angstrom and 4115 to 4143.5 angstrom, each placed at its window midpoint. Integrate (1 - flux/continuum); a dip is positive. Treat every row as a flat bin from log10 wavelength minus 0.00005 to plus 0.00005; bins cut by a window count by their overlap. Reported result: 1.0 angstrom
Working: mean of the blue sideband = 14.3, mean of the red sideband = 15.7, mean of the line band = 14.7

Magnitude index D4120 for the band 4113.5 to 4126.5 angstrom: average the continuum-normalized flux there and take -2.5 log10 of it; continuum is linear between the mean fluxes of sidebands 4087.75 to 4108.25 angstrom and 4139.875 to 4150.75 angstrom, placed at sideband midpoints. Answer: -0.09 mag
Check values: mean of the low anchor 15.3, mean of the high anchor 14.4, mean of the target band 16.1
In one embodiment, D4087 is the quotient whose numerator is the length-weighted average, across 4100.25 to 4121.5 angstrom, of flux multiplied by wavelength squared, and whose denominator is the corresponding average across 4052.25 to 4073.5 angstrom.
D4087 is 1.1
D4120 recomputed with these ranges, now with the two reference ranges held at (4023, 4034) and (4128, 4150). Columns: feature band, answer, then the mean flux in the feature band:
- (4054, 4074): 0.04 mag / 14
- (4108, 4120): -0.05 mag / 15.6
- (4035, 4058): -0.01 mag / 14.4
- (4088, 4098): -0.12 mag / 16.5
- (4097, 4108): 0.06 mag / 14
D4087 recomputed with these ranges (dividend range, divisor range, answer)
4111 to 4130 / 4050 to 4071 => 1.17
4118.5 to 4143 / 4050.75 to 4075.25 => 1.17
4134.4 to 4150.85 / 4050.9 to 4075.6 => 1.11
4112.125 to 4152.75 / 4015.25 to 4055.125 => 1.13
